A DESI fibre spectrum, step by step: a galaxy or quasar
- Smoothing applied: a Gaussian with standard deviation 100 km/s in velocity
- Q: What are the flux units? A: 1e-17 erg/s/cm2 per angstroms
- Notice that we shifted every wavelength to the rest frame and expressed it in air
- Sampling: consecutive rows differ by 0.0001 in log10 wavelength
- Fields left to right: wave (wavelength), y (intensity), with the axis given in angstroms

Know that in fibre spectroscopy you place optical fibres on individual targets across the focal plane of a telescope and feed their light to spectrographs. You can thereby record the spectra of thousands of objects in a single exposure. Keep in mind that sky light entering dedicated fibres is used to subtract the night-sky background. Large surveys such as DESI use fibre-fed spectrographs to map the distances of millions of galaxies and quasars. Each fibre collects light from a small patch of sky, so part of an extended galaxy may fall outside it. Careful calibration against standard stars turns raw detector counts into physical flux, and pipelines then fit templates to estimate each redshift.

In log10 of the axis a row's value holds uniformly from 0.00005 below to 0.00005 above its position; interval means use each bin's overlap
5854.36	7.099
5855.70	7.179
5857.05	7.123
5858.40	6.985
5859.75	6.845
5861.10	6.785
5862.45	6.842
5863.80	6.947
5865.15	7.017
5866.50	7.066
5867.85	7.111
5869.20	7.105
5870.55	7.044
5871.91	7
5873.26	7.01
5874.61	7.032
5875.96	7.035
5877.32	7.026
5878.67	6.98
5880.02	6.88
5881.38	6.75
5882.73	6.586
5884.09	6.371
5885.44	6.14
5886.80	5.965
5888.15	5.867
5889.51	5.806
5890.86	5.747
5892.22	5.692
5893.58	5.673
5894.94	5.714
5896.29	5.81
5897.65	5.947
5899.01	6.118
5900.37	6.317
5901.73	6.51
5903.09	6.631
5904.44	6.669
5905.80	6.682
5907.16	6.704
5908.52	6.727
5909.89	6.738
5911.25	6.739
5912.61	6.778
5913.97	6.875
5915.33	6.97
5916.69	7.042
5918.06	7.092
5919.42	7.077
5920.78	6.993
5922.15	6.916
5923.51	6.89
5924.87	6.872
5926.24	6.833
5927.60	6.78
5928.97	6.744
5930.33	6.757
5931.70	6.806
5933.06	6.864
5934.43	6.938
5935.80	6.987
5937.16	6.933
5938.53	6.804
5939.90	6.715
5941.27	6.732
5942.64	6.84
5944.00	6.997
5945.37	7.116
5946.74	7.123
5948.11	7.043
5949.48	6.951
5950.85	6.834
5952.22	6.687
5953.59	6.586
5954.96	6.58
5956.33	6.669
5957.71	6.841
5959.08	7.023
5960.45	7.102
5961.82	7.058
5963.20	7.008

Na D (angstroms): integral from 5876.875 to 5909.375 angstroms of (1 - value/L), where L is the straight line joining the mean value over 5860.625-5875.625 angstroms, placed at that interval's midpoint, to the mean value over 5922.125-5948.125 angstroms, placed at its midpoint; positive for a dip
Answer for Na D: 3.06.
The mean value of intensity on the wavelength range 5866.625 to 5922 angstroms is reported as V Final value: 6.58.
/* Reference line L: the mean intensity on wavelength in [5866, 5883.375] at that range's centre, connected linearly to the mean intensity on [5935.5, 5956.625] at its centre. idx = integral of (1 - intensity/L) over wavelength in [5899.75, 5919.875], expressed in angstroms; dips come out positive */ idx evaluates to 0.4 angstroms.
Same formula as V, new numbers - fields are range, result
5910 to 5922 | 6.93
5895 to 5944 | 6.73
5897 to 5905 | 6.37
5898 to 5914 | 6.6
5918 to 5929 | 6.91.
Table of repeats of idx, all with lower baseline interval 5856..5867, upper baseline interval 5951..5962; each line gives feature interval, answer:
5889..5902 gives 1.86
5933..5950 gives -0.24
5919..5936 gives -0.05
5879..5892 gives 1.28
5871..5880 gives -0.09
